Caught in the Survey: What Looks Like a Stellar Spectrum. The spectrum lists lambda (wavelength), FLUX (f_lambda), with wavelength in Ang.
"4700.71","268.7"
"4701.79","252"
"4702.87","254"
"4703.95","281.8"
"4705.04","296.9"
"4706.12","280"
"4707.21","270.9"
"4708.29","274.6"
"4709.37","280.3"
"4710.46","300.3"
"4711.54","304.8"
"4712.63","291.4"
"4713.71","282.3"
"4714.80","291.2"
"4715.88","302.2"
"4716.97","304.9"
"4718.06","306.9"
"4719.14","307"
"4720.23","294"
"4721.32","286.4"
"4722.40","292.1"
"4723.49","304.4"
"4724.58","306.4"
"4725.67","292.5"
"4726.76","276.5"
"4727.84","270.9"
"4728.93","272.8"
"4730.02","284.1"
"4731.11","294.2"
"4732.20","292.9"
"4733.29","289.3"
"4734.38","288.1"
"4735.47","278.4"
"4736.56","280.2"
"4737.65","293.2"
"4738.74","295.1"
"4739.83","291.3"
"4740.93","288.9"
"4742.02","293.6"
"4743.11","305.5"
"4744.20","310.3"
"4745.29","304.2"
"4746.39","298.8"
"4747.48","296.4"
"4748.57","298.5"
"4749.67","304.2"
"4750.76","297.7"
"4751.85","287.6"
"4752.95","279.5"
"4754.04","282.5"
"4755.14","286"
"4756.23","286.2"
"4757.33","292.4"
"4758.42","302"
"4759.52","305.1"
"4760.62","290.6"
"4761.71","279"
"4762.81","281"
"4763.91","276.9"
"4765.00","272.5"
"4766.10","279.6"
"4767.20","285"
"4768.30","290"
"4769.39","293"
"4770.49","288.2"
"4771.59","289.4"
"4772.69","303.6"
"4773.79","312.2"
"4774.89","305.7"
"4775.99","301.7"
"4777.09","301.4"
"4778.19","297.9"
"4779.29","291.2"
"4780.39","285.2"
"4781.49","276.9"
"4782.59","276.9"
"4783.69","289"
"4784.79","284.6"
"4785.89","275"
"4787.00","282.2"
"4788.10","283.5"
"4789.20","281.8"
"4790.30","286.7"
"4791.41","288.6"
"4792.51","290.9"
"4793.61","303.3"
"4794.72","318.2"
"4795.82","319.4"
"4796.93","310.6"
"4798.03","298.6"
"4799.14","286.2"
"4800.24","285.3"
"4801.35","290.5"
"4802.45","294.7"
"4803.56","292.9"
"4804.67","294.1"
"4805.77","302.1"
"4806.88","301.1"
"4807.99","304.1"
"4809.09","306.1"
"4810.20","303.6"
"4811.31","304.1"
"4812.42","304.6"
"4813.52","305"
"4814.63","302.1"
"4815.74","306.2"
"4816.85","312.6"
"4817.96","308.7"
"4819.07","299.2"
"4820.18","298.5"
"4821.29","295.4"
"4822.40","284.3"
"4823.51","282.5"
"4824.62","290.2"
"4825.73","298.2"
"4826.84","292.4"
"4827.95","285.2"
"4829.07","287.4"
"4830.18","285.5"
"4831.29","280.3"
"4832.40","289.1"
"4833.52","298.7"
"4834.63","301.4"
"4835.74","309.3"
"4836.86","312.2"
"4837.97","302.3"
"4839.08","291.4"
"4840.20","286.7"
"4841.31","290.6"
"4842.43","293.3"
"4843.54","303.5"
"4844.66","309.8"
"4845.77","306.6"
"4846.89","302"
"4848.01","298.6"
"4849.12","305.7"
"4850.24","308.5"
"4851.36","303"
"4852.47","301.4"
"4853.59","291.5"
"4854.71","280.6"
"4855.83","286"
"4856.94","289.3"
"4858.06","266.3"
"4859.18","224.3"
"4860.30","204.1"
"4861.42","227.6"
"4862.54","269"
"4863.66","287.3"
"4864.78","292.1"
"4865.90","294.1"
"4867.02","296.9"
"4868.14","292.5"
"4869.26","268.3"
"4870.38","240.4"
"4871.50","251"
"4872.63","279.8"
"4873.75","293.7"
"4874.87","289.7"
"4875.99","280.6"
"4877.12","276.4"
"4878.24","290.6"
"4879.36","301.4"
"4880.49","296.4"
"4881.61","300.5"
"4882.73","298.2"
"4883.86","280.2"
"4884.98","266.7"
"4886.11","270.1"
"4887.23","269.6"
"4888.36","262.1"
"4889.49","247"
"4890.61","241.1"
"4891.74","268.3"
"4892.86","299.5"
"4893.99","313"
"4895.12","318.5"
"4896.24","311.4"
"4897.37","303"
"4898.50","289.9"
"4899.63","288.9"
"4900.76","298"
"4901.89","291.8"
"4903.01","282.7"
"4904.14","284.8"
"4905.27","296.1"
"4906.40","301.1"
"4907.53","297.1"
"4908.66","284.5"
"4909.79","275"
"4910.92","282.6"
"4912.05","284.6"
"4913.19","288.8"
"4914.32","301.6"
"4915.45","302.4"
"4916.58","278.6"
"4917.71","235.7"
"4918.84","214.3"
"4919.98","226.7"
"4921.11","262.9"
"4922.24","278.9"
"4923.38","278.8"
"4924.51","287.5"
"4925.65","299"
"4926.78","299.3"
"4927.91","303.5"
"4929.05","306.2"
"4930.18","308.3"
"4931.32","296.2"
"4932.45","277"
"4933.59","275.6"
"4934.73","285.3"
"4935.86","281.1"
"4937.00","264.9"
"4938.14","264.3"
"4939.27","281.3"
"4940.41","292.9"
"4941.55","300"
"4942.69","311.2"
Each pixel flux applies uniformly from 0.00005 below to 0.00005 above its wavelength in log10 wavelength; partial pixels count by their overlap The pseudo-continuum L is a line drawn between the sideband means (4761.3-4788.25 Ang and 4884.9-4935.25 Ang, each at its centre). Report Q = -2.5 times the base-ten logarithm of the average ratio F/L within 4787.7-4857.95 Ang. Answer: -0.04 mag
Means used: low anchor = 288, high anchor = 283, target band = 297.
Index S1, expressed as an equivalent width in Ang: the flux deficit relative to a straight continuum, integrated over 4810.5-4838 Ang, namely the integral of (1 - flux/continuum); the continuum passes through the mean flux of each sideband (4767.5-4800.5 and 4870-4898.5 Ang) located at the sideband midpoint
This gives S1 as -0.8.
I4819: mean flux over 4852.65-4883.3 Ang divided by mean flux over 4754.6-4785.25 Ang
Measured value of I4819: 0.95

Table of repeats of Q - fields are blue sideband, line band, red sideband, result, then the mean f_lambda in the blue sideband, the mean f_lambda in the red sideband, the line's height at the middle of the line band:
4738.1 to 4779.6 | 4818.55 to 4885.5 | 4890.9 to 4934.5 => 0.01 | 293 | 286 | 289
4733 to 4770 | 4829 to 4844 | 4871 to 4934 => -0.03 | 291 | 284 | 287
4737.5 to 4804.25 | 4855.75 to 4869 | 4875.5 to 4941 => 0.07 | 292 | 283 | 286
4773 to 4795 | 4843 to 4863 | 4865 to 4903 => 0.02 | 291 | 284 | 286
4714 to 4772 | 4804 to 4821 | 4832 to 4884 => -0.05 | 291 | 286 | 288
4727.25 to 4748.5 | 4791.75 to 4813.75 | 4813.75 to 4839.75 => -0.02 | 291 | 296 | 295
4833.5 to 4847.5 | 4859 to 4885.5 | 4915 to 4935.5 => 0.06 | 301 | 279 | 292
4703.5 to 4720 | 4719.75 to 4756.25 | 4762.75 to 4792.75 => 0.00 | 292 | 288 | 290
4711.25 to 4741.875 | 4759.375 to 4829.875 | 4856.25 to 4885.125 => -0.04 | 291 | 276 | 284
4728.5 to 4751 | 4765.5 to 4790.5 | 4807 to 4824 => 0.03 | 293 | 301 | 297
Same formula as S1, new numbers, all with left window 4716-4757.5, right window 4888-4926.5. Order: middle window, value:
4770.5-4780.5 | -0.3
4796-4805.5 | -0.2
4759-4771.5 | 0.2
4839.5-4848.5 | -0.4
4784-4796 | -0.1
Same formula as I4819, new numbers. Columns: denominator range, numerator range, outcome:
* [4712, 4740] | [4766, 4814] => 1.01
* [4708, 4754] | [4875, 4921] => 0.96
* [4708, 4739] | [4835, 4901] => 0.98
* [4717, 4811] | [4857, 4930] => 0.96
